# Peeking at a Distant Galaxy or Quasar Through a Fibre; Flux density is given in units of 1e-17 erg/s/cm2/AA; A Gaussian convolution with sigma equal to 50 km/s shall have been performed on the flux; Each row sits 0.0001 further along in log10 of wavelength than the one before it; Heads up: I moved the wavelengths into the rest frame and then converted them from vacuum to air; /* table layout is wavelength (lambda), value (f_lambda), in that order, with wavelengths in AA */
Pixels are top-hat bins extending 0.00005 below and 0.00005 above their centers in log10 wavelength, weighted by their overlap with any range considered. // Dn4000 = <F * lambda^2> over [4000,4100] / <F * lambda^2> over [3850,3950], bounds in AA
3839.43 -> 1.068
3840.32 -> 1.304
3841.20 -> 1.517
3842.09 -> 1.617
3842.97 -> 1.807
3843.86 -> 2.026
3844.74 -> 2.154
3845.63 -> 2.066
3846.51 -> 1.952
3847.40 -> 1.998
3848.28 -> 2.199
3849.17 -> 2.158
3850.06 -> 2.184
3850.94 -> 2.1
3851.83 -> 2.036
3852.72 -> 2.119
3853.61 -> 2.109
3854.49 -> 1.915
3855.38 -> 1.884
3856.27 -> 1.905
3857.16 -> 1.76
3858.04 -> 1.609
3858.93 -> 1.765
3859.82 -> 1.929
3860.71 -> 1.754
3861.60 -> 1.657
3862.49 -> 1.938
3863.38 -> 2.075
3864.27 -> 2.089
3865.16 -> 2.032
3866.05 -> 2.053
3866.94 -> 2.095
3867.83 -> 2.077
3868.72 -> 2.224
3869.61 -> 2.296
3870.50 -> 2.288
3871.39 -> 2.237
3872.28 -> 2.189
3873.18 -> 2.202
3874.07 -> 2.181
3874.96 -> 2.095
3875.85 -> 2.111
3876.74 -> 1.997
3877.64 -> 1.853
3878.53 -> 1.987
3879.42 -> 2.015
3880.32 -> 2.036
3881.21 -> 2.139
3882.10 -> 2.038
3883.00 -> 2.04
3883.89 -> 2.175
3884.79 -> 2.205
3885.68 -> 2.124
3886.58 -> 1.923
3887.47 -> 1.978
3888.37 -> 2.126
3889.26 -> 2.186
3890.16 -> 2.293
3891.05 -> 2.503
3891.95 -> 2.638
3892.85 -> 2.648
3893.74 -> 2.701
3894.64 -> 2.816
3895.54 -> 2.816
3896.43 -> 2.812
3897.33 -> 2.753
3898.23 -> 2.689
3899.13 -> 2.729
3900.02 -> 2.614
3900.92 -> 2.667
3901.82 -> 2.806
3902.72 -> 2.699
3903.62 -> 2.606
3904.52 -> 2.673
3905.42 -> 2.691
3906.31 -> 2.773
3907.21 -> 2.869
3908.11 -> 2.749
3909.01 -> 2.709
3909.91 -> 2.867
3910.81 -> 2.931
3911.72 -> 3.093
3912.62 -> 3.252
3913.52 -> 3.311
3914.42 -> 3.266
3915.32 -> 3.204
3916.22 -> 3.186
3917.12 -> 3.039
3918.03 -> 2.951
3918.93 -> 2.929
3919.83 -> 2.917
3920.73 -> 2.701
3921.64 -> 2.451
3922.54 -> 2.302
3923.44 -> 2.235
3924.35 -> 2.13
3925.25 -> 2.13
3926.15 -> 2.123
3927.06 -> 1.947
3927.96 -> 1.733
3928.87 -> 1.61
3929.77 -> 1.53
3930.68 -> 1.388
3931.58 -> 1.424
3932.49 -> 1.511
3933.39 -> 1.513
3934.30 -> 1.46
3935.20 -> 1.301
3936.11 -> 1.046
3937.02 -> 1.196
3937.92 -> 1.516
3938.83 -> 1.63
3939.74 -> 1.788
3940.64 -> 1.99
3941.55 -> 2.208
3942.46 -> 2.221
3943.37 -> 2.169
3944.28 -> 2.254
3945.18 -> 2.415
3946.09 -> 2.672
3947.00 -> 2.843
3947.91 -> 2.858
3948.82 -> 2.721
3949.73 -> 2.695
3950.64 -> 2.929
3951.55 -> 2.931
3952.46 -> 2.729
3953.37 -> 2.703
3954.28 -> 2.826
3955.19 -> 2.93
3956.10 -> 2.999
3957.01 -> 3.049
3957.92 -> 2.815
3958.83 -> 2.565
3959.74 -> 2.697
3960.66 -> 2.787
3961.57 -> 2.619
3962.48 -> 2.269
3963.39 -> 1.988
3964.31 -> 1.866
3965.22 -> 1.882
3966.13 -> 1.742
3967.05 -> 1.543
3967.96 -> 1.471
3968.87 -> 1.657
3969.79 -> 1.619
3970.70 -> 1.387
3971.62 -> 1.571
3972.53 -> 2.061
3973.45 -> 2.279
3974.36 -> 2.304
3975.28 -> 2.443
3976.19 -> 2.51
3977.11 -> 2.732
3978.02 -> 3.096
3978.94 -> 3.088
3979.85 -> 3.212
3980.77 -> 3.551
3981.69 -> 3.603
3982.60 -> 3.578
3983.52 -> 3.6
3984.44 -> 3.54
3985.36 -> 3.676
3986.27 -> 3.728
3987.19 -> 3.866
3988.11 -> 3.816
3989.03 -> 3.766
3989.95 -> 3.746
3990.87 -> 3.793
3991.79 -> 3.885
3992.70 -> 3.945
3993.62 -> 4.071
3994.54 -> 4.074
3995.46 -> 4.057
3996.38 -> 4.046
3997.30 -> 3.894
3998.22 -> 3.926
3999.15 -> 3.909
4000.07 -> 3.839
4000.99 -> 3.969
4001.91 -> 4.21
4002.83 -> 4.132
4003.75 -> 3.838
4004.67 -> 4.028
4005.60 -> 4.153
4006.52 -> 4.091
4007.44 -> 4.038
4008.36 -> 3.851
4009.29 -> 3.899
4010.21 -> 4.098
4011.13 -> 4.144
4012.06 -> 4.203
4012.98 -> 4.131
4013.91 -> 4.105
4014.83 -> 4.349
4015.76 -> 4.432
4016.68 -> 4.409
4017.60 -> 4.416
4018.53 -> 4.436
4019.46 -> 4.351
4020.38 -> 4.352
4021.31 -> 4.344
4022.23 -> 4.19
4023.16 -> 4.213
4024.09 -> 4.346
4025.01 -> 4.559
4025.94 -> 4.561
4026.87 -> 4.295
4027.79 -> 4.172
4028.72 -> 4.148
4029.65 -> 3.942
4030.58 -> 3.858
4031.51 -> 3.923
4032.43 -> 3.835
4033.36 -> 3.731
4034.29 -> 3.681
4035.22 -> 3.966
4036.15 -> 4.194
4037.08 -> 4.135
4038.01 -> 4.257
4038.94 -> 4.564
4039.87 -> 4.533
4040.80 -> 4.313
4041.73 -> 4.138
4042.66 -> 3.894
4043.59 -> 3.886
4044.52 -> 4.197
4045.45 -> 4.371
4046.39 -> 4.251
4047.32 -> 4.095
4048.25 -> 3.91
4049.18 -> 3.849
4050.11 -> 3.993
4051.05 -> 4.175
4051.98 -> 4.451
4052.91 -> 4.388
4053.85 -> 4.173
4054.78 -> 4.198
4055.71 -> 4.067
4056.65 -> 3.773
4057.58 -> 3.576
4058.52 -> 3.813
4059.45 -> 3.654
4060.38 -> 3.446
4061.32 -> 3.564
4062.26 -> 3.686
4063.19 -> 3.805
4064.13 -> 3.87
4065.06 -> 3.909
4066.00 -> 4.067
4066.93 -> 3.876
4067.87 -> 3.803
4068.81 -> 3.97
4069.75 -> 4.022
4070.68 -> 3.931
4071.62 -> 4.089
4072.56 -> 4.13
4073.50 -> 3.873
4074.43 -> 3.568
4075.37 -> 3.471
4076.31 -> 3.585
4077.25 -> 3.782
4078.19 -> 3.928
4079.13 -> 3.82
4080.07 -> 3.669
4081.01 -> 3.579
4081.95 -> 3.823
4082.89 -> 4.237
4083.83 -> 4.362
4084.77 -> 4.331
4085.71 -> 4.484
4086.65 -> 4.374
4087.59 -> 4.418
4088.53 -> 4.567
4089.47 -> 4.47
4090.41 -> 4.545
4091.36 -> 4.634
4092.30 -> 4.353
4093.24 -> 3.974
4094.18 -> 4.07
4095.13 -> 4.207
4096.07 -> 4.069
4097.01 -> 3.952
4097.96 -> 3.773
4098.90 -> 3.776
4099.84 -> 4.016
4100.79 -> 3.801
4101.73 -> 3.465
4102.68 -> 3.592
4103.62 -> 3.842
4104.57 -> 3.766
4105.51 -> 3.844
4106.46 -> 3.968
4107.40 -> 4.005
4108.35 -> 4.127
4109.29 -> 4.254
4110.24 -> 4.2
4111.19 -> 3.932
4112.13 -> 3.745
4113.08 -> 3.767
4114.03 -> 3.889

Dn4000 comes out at 1.9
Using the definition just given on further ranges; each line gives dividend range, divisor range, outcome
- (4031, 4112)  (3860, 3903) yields 1.95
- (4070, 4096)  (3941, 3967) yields 1.72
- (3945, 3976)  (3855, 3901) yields 1.13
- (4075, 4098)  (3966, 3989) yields 1.58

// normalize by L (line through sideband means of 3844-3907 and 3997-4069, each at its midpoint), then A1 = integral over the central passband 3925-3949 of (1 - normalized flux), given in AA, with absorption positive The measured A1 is 8.7 AA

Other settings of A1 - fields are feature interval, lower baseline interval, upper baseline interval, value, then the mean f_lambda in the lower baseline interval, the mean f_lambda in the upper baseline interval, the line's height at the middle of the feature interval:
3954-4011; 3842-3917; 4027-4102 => 2.0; 2.32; 4.02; 3.27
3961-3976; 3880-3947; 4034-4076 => 5.3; 2.35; 3.99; 2.99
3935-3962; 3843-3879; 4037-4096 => 4.5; 2.03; 4.05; 2.89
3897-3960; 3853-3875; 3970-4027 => 8.0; 2.01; 3.74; 2.84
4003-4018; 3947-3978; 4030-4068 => -3.9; 2.39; 4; 3.28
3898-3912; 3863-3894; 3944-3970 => -3.0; 2.16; 2.46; 2.26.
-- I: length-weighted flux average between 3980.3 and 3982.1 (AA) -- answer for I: 3.56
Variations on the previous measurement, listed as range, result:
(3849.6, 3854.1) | 2.11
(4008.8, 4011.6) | 4.04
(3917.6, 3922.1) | 2.79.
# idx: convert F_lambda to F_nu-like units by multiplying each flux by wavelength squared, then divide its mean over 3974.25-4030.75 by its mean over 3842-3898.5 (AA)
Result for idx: 1.96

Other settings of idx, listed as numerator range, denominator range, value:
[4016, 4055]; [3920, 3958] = 2.01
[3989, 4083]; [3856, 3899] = 2.00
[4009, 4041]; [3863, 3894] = 2.09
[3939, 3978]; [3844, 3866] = 1.26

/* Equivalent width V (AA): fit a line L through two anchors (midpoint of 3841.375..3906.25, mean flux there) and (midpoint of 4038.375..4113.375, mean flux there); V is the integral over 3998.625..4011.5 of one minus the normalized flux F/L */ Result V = -2.45 AA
